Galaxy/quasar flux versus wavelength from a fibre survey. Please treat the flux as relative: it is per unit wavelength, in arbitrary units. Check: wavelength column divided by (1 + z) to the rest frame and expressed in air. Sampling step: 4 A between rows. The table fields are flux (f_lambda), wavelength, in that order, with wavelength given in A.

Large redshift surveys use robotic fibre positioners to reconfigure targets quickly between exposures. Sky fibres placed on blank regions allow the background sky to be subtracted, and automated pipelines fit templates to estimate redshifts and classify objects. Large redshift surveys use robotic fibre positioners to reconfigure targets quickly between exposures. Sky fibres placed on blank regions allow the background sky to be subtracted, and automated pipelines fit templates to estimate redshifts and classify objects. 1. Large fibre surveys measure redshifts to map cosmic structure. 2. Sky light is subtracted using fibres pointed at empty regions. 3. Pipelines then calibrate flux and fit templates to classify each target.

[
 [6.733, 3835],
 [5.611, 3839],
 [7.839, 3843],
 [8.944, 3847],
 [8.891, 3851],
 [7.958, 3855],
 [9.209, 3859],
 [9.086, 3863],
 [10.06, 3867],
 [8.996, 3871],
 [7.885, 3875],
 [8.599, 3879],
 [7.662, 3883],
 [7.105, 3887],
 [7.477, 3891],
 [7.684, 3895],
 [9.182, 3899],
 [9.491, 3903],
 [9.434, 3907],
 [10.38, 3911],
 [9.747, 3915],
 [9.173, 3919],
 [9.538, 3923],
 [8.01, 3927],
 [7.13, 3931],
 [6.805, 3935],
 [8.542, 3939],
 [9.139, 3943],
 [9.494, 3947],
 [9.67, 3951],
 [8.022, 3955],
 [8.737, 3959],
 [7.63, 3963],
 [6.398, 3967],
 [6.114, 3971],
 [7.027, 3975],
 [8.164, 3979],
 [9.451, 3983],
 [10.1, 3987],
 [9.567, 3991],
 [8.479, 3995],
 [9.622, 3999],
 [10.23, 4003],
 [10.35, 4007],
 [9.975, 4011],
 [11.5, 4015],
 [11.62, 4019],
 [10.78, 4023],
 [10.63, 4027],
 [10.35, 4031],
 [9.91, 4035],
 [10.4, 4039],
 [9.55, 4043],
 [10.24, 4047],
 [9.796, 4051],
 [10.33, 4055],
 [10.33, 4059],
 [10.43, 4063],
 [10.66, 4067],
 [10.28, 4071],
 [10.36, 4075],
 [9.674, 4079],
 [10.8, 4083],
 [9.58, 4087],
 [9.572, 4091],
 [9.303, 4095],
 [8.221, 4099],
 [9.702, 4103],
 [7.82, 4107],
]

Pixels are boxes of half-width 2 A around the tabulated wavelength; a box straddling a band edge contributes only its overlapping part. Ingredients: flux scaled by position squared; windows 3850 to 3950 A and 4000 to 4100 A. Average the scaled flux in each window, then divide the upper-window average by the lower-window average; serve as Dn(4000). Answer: 1.27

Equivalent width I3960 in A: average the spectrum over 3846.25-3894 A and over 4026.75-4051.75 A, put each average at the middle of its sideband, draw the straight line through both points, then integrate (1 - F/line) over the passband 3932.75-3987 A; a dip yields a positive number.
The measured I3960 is 6.8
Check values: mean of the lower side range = 8.46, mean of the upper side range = 10.1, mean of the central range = 8.16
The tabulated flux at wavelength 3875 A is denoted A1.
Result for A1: 7.885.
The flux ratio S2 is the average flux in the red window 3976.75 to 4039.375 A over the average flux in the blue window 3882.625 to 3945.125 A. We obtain 1.2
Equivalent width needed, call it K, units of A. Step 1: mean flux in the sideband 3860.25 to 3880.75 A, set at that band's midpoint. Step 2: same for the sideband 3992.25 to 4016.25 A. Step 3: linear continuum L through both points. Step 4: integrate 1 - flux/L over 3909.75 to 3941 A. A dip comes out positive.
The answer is 2.4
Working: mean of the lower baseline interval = 8.94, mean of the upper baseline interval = 9.97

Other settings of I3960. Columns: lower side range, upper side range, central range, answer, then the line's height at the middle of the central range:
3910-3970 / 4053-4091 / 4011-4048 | -3.3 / 9.67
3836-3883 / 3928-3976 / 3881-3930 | -3.4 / 8.15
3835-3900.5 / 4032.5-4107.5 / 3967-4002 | 2.7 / 9.18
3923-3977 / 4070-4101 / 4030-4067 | -3.8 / 9.23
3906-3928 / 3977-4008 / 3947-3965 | 1.6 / 9.45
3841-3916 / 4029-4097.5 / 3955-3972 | 3.6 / 9.34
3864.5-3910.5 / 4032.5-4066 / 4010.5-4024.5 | -1.8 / 9.83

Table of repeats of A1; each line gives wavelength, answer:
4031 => 10.35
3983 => 9.451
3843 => 7.839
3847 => 8.944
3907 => 9.434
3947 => 9.494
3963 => 7.63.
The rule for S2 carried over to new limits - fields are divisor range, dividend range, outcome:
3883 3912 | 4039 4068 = 1.19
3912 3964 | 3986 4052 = 1.18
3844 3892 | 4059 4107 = 1.15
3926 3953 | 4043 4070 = 1.22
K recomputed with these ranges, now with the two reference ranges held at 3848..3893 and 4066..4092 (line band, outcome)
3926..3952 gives 1.88 A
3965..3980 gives 3.94 A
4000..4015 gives -1.20 A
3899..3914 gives -1.61 A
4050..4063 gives -0.35 A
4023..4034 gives -0.86 A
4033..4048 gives -0.28 A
